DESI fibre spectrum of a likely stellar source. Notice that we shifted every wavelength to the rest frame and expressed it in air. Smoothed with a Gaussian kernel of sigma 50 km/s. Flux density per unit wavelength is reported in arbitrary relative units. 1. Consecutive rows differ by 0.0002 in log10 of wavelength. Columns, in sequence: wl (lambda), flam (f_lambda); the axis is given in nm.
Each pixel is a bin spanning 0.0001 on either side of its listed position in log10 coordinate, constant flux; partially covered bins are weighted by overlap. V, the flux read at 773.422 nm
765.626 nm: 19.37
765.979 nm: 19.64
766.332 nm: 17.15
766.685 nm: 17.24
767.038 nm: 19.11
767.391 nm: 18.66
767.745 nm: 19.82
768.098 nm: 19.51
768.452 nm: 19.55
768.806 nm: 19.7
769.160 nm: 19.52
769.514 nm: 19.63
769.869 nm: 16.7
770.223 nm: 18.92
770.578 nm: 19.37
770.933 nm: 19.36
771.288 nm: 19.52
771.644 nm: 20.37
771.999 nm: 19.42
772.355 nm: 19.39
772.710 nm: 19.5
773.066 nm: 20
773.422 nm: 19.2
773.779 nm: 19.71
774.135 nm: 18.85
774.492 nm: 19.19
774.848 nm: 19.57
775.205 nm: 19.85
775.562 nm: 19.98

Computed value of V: 19.2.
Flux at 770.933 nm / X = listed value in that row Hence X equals 19.36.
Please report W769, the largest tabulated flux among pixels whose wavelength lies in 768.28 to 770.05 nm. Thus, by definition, 19.7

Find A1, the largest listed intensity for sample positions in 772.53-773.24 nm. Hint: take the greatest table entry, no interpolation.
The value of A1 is 20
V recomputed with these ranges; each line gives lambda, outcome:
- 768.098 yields 19.51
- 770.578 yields 19.37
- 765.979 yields 19.64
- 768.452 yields 19.55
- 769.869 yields 16.7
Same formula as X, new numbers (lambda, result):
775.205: 19.85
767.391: 18.66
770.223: 18.92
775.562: 19.98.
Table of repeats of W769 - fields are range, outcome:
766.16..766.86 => 17.24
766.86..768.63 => 19.82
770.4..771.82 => 20.37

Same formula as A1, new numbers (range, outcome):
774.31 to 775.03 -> 19.57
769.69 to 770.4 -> 18.92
